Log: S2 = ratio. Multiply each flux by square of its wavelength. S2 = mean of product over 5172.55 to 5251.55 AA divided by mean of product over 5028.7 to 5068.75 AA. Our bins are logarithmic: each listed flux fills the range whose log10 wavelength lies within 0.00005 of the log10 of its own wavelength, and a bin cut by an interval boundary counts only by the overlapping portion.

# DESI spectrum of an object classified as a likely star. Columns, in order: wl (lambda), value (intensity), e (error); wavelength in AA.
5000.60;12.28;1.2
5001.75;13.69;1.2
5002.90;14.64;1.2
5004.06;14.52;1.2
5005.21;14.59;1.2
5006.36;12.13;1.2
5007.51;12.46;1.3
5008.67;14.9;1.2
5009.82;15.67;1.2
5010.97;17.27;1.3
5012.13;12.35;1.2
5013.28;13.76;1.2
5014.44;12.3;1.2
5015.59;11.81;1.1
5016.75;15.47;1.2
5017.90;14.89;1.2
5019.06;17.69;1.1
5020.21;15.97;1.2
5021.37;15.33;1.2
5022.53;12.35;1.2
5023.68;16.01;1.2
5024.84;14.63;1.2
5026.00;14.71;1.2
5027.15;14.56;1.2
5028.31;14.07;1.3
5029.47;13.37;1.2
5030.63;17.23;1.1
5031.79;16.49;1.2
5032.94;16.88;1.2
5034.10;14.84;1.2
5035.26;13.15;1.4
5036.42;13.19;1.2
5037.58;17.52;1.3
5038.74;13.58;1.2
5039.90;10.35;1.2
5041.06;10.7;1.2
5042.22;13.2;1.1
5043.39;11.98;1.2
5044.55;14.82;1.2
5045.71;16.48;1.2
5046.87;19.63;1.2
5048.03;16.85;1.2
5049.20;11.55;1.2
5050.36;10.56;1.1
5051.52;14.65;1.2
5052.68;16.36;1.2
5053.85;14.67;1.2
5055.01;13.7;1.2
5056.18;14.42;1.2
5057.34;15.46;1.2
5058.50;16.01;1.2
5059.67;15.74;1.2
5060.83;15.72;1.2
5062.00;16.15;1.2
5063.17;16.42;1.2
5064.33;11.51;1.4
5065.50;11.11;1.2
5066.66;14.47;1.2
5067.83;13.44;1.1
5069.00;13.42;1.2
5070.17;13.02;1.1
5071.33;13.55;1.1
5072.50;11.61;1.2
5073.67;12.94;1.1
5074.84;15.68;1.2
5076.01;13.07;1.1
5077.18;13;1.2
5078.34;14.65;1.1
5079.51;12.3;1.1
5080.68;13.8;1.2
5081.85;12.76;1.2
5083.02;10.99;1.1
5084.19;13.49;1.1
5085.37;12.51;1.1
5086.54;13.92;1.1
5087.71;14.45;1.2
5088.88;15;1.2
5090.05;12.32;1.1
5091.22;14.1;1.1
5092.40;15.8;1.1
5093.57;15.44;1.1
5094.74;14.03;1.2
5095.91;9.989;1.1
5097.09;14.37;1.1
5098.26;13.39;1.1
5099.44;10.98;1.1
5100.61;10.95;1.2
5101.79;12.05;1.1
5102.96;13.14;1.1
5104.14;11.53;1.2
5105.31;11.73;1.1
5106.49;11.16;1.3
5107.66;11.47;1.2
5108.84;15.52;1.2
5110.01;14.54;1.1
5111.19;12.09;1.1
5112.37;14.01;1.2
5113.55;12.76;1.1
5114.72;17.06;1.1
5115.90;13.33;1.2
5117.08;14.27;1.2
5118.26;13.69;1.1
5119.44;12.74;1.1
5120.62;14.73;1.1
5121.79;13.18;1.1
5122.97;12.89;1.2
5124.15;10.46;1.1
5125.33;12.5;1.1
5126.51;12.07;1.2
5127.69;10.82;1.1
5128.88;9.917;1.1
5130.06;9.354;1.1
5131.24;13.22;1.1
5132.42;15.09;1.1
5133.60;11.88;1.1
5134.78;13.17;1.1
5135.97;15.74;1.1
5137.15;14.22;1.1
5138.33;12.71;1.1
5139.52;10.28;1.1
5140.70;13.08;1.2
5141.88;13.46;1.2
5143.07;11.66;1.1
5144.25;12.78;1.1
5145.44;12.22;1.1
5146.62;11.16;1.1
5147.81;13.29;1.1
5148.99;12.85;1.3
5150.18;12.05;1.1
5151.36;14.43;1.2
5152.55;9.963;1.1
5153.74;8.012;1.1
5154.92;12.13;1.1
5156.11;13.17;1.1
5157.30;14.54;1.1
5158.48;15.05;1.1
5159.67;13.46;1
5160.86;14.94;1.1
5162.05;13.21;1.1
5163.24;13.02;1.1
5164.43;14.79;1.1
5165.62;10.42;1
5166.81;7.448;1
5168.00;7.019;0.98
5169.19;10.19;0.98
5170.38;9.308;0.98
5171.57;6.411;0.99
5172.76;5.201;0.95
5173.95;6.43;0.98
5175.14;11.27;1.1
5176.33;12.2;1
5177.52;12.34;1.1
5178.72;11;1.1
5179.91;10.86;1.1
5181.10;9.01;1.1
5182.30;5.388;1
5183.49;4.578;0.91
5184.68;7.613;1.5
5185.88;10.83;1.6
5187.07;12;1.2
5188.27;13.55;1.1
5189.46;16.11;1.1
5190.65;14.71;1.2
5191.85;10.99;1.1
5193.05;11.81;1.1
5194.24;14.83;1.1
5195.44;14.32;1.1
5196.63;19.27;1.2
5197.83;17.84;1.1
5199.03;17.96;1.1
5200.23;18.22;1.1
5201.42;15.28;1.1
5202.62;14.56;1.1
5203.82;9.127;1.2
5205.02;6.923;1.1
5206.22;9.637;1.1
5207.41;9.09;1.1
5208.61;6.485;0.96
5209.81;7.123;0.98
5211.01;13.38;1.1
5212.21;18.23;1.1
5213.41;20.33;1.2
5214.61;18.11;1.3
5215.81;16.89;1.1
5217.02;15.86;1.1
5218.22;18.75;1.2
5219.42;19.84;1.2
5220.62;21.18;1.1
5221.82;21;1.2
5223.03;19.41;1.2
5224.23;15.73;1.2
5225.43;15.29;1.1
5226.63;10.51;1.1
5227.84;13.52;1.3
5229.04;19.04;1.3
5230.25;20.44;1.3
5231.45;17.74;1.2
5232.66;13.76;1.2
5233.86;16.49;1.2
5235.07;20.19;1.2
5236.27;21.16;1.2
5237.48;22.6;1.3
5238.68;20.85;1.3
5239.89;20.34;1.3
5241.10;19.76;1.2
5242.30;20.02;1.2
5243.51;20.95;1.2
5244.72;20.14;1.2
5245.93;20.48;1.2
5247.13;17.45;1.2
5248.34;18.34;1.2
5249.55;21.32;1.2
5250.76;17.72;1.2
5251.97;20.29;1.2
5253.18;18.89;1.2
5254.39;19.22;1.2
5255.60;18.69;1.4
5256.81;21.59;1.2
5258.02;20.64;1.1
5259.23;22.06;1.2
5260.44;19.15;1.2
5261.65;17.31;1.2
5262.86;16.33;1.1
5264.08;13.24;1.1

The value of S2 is 1.12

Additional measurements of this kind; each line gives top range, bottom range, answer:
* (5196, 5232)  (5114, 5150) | 1.26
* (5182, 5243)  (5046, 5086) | 1.16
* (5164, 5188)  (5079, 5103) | 0.73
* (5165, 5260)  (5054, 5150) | 1.19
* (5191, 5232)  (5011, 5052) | 1.14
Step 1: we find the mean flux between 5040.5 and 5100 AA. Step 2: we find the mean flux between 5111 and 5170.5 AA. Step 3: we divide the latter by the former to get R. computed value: 0.90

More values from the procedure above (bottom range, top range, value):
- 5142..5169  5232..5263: 1.60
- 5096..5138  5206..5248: 1.35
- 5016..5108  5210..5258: 1.33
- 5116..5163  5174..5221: 1.04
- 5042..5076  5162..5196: 0.74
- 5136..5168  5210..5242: 1.45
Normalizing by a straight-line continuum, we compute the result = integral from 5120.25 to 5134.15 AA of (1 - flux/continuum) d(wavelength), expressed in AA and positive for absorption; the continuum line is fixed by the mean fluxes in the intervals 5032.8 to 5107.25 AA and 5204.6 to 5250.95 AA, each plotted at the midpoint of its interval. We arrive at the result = 2.6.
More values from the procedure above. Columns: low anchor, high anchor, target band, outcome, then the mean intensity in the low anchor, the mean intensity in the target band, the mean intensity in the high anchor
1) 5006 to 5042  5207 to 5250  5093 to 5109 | 3.2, 14.4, 12.5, 17.6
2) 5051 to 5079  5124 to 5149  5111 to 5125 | -0.7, 14.2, 13.5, 12.4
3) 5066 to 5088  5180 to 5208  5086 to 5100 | -0.5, 13.3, 13.7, 12.3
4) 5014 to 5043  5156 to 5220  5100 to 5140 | 1.5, 14.4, 12.8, 12.4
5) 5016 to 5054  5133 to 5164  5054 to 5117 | 1.4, 14.6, 13.5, 12.8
